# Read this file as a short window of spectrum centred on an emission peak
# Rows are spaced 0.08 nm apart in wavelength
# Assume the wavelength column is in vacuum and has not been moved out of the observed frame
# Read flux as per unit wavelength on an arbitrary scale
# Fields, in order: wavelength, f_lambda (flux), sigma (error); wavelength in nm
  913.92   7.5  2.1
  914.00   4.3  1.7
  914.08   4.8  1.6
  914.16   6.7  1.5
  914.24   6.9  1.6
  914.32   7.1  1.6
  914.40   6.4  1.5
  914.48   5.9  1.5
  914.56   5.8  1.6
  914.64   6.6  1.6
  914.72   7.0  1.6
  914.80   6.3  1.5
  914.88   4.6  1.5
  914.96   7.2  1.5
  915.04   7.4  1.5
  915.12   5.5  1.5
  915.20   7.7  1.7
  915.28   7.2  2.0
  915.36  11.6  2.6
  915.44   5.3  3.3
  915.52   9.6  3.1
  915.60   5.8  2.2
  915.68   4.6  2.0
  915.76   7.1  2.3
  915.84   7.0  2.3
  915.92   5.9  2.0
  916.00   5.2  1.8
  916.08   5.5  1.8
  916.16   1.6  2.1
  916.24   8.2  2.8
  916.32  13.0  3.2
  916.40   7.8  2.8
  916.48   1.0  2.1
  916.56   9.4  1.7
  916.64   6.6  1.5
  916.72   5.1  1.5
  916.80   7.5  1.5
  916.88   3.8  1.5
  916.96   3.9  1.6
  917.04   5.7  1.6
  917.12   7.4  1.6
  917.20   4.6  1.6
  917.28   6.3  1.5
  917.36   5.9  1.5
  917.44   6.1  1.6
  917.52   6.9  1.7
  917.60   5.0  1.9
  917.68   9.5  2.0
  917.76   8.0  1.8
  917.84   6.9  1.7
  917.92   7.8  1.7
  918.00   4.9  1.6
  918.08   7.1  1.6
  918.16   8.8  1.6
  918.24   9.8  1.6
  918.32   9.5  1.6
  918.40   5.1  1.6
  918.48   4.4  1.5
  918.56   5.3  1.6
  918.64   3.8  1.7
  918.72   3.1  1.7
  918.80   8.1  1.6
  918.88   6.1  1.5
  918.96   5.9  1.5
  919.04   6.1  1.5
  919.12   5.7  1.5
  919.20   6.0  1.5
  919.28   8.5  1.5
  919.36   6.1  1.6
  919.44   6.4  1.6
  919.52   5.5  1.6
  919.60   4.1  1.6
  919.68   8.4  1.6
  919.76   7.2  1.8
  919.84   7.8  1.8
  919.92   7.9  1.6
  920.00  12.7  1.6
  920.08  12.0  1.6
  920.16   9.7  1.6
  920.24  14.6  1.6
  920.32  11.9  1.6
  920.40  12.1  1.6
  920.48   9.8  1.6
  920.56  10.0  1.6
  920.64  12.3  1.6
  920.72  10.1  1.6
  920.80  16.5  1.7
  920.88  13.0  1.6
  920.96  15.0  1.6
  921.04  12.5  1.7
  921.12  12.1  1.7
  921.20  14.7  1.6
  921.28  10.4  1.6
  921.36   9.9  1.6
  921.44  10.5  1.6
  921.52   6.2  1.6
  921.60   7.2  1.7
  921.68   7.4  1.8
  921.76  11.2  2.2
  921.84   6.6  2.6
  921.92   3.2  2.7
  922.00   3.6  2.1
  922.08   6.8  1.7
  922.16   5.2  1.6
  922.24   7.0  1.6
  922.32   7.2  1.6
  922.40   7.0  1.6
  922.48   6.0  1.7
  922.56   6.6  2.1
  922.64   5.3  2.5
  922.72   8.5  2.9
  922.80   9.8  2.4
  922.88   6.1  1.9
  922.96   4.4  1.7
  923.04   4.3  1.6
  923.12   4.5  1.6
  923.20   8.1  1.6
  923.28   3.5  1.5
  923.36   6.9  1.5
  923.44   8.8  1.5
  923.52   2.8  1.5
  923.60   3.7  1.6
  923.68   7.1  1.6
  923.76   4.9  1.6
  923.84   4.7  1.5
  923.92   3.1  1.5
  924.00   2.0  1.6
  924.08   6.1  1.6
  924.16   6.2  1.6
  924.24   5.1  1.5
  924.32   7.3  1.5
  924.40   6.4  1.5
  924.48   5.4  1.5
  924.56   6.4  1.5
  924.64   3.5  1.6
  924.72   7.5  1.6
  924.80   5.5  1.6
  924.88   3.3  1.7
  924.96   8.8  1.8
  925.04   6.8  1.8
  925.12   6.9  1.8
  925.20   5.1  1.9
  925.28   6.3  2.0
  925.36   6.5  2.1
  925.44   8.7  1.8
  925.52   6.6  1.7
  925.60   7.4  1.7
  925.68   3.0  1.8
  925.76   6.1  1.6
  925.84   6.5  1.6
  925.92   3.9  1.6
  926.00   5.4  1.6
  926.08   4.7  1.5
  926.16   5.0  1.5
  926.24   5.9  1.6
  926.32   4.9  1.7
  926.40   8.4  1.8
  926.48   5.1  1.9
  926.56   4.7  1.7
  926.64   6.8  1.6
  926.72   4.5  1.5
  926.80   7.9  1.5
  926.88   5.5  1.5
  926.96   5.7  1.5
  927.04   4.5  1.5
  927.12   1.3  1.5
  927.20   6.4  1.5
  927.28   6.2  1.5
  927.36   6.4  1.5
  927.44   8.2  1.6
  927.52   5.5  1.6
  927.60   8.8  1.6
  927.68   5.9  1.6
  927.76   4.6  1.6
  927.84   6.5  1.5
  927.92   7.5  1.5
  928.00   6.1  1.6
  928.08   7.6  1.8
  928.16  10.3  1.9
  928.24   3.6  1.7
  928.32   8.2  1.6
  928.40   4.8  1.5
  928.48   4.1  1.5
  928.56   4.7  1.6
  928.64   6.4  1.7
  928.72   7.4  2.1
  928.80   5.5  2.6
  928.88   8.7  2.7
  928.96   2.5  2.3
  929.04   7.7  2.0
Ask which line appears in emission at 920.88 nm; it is [O III]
